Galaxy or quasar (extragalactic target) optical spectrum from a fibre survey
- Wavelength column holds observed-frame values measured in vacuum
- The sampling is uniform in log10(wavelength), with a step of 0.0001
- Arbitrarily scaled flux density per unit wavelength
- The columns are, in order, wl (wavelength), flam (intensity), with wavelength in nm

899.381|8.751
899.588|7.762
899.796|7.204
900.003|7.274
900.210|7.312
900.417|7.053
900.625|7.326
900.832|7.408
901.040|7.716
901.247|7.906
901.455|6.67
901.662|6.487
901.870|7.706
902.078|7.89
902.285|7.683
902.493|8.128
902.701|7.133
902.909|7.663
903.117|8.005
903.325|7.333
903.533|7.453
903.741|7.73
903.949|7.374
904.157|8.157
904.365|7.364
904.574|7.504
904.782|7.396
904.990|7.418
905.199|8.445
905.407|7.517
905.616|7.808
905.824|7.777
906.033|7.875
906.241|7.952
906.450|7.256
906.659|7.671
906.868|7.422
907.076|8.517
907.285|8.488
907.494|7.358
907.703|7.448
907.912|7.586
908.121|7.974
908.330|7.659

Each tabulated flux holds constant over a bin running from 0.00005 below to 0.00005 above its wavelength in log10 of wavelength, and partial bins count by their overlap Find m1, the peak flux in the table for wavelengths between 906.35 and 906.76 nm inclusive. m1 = 7.671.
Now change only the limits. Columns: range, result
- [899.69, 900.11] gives 7.274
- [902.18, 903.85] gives 8.128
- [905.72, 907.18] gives 8.517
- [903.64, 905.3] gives 8.445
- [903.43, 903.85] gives 7.73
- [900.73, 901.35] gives 7.906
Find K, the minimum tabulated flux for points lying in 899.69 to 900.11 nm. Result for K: 7.204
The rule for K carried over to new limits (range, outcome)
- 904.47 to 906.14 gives 7.396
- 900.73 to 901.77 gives 6.487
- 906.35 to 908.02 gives 7.256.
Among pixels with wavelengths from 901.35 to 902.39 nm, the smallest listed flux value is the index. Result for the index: 6.487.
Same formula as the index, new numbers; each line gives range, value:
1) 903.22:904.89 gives 7.333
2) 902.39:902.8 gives 7.133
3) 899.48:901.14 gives 7.053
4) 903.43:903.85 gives 7.453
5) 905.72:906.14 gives 7.777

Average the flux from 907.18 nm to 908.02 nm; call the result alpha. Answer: 7.72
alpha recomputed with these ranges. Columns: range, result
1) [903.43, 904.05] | 7.52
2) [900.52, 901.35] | 7.59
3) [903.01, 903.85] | 7.63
